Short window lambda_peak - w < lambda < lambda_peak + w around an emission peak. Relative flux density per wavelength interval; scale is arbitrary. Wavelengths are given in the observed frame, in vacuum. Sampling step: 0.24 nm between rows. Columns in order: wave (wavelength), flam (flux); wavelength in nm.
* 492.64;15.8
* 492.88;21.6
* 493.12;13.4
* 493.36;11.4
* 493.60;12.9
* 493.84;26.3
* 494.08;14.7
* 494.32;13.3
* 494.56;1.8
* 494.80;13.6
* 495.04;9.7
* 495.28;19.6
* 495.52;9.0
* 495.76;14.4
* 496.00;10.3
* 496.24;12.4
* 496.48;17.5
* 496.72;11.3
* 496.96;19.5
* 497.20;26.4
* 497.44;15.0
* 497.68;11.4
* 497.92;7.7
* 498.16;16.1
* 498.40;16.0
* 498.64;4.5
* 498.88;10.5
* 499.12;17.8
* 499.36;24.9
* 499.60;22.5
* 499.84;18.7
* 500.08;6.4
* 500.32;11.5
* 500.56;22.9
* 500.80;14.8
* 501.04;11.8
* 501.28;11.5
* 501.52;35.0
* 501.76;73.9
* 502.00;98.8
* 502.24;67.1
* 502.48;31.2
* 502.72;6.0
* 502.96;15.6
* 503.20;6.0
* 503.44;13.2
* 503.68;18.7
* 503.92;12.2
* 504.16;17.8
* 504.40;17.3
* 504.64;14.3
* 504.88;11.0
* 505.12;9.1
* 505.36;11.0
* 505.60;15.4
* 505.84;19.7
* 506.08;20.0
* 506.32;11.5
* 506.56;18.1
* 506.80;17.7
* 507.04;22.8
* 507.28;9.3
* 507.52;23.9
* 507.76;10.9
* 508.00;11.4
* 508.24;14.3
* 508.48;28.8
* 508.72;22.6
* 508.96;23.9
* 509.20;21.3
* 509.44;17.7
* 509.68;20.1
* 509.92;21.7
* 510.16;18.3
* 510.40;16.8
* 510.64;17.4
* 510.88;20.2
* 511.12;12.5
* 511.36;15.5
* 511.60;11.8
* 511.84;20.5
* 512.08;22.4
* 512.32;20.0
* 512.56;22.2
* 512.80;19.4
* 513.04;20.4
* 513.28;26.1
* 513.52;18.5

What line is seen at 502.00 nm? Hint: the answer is [O II]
